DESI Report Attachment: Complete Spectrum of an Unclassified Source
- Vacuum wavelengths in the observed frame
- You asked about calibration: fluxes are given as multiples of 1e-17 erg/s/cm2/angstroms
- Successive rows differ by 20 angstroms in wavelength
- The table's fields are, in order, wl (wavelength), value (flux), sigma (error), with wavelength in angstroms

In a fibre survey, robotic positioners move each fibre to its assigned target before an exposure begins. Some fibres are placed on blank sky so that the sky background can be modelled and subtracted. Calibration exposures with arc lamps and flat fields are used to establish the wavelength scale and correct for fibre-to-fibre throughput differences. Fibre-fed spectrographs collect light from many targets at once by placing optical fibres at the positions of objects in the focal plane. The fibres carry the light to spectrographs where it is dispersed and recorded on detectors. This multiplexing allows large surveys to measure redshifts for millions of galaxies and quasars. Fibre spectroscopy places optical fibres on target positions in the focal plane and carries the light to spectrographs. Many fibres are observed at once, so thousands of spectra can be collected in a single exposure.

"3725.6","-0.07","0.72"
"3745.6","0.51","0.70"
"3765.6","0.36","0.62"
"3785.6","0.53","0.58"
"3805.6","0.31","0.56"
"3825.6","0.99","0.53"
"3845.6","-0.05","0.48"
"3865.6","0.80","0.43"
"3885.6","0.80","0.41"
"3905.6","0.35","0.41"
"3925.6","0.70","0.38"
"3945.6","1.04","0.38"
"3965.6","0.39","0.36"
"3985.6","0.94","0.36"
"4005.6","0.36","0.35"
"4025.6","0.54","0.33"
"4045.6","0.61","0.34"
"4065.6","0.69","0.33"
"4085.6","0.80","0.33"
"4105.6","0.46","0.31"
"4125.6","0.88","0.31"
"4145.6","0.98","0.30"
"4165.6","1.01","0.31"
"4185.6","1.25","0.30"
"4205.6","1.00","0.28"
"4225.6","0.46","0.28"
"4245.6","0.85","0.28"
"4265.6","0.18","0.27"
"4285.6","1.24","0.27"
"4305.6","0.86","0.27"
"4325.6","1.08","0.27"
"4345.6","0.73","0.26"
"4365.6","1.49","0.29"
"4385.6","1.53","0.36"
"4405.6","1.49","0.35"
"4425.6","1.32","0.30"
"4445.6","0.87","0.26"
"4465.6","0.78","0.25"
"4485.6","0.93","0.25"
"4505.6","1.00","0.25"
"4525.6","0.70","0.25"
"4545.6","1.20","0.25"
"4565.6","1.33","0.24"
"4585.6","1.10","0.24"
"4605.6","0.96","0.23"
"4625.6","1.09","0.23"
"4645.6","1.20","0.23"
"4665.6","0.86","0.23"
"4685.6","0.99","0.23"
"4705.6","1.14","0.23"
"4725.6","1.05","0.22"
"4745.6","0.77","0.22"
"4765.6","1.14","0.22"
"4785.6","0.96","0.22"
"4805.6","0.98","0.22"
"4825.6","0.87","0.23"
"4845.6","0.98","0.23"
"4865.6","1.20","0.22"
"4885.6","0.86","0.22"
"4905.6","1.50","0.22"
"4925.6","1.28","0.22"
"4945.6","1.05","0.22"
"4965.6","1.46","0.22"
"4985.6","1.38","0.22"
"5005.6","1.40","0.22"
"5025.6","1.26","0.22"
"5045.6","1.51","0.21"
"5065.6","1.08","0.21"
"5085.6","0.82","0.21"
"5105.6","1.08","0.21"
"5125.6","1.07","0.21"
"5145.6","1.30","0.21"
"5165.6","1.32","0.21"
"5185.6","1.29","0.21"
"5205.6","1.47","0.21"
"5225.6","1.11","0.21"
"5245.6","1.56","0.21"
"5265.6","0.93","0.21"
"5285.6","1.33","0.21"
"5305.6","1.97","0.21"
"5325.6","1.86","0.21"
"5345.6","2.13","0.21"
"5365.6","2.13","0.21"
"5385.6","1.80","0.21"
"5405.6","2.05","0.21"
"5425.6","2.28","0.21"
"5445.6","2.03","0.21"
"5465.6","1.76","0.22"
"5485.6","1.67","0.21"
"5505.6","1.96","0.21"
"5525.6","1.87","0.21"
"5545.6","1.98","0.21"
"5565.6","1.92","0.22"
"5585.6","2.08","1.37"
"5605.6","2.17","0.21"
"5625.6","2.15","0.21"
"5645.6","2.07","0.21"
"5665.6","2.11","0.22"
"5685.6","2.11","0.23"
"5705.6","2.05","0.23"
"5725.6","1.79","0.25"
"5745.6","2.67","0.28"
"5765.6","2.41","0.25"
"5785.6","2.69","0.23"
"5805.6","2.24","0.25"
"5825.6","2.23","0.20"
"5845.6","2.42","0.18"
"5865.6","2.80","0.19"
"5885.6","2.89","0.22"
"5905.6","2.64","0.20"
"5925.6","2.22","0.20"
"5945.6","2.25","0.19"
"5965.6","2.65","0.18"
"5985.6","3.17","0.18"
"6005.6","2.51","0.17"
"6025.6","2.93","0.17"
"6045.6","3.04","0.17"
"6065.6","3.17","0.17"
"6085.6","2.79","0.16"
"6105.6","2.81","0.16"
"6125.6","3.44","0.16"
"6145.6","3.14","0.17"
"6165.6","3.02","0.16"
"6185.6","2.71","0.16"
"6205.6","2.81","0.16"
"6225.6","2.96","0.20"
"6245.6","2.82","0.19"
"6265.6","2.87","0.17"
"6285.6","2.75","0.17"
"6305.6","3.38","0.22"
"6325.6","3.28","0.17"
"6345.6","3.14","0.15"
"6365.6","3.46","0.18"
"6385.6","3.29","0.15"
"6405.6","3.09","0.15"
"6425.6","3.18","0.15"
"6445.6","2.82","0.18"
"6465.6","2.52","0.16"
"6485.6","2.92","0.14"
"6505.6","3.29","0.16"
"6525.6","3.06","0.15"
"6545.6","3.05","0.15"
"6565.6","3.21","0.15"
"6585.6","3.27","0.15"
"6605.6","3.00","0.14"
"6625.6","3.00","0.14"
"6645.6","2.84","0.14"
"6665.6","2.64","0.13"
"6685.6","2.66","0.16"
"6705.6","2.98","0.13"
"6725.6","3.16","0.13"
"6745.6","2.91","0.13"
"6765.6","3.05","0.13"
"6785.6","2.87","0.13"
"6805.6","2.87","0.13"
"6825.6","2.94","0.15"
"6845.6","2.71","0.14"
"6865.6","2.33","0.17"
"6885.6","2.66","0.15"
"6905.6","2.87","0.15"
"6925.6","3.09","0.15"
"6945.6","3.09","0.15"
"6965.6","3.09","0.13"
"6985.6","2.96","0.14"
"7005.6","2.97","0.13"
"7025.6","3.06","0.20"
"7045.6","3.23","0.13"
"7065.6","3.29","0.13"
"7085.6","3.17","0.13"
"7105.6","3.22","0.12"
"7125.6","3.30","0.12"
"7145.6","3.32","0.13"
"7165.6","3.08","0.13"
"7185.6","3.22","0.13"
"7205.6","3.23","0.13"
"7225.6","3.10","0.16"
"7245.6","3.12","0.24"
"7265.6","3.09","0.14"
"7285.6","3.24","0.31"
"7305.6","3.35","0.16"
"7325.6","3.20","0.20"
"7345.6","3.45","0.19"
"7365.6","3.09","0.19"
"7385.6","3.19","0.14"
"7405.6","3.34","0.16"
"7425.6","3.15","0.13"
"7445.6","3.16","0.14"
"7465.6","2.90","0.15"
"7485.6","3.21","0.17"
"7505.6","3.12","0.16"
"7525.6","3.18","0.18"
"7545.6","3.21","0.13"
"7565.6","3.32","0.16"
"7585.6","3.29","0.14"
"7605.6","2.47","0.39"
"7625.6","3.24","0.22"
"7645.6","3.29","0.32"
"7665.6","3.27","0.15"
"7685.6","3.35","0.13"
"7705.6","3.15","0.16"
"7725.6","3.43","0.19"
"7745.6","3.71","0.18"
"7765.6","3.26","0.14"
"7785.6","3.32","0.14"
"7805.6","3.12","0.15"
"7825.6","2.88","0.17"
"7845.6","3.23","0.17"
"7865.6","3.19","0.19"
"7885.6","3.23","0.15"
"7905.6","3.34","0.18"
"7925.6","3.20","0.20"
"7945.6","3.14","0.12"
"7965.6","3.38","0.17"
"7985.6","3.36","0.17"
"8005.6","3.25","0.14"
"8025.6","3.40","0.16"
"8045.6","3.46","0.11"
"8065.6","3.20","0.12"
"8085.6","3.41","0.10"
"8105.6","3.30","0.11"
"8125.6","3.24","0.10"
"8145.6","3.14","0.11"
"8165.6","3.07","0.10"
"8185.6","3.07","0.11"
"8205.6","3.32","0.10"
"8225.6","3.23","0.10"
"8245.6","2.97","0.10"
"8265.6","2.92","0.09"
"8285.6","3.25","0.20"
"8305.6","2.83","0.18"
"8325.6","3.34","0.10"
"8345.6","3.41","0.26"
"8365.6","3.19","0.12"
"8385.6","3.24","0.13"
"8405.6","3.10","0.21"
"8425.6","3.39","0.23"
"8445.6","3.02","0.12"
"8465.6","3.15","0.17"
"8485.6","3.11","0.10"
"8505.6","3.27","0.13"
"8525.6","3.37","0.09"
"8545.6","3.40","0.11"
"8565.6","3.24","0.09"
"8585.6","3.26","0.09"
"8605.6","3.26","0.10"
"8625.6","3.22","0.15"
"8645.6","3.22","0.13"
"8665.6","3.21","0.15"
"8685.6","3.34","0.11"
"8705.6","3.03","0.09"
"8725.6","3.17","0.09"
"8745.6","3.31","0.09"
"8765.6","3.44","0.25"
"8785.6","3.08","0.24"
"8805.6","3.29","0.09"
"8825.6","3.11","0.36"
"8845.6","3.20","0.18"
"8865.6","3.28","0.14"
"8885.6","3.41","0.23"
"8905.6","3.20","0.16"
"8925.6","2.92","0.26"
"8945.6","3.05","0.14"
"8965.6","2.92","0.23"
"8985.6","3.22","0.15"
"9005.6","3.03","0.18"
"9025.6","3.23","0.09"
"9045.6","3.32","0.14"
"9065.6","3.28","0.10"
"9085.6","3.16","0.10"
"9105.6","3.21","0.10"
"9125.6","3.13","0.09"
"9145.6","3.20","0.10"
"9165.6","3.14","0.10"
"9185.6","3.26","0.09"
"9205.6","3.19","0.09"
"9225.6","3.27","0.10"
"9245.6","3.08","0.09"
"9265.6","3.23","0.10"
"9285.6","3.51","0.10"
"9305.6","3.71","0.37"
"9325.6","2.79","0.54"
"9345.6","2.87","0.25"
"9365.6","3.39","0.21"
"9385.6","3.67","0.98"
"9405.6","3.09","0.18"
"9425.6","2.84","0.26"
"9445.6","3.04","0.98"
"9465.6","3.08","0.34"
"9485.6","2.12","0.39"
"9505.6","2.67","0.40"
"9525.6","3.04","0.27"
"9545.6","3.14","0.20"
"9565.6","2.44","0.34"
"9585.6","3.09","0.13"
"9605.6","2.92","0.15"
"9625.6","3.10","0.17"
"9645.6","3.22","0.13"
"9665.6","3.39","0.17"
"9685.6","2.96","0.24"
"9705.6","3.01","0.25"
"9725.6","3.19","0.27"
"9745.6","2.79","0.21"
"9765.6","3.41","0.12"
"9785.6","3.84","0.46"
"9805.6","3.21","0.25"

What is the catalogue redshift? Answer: 0.33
